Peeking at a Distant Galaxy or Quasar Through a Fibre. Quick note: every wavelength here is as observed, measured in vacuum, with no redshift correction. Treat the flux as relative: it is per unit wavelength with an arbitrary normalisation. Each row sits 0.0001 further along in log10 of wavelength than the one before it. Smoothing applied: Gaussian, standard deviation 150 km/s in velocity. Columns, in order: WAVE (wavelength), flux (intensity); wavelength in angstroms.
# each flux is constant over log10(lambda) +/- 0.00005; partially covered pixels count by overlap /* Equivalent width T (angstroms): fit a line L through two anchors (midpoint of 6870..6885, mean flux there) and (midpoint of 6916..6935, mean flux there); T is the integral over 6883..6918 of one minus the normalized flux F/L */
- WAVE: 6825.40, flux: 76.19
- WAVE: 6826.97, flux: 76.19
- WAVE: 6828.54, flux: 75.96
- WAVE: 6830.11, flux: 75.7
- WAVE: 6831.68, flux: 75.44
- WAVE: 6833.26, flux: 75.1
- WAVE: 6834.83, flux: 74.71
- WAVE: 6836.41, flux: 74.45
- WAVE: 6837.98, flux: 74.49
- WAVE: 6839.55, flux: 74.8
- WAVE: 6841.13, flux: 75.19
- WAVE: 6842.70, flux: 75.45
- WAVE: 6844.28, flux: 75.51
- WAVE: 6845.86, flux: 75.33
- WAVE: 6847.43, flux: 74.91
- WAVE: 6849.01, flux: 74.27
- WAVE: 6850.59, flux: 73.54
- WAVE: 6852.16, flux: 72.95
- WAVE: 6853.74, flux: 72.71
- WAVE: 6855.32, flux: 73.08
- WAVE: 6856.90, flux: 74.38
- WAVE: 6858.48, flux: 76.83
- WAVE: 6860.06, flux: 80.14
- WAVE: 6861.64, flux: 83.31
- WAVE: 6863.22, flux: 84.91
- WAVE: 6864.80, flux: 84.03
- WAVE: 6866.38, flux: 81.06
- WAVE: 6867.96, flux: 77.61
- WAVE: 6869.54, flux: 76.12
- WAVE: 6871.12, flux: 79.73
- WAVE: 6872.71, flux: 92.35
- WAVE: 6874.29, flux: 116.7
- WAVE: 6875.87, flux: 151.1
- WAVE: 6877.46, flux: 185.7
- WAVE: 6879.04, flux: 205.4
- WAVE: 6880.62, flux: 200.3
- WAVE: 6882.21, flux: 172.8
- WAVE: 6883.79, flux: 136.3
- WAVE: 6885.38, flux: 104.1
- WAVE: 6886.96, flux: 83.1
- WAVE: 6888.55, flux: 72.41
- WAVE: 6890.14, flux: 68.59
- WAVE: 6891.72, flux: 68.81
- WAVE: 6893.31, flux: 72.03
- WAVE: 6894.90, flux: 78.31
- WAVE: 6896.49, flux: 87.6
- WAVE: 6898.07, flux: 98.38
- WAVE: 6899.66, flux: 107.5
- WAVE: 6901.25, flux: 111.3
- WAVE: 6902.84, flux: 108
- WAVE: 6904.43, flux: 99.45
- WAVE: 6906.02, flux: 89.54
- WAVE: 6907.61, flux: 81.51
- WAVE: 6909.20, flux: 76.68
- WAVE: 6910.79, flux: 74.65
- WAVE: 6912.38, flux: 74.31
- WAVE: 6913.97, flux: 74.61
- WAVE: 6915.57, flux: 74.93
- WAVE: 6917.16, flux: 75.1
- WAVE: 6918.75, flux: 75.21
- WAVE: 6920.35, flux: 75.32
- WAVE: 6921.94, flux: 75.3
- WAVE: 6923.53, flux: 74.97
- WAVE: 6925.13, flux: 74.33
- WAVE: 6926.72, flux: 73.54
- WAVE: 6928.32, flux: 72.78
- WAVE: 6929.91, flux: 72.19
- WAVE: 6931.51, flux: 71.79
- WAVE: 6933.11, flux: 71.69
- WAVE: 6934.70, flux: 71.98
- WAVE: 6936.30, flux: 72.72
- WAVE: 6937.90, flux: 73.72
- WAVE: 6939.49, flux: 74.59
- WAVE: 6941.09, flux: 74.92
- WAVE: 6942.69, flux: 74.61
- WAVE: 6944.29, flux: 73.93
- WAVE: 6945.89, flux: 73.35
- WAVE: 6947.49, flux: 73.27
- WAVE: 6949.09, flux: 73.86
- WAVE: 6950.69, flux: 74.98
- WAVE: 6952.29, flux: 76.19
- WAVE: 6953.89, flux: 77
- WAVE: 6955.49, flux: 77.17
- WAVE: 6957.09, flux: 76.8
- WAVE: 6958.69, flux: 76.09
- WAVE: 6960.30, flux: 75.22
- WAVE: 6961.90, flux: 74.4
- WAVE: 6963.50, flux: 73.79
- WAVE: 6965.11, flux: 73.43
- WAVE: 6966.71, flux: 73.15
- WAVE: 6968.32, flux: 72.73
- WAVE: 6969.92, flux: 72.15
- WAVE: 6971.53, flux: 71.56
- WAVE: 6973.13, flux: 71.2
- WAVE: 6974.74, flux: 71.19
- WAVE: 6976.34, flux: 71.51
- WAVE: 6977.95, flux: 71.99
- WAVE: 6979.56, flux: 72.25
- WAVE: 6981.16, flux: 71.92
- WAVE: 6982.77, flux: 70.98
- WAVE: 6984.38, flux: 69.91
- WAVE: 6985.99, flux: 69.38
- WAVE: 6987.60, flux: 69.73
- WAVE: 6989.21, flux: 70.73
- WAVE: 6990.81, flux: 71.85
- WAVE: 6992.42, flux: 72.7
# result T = 7.36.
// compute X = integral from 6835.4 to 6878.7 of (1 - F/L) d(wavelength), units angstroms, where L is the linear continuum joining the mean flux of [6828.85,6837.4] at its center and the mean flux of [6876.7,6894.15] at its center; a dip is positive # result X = 5.1 angstroms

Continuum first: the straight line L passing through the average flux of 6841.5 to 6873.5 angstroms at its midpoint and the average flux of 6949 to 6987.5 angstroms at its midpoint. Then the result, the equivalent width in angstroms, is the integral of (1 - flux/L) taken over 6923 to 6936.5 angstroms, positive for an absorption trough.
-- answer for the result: 0.4 angstroms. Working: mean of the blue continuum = 77.9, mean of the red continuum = 73.2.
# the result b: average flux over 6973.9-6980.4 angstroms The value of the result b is 71.8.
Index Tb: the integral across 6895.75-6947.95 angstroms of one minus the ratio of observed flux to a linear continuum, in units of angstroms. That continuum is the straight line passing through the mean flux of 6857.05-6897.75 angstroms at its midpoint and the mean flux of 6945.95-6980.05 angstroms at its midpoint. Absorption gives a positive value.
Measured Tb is 5.2 angstroms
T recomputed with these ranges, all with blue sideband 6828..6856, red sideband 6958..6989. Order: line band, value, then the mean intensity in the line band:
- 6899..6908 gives -3.3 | 100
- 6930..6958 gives -0.6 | 74.2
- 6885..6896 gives -0.6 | 77.5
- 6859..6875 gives -2.4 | 85.3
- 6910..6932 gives -0.3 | 74.2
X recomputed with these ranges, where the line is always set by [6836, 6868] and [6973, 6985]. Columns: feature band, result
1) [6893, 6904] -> -3.1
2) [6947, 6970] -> -0.8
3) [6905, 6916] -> -0.6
